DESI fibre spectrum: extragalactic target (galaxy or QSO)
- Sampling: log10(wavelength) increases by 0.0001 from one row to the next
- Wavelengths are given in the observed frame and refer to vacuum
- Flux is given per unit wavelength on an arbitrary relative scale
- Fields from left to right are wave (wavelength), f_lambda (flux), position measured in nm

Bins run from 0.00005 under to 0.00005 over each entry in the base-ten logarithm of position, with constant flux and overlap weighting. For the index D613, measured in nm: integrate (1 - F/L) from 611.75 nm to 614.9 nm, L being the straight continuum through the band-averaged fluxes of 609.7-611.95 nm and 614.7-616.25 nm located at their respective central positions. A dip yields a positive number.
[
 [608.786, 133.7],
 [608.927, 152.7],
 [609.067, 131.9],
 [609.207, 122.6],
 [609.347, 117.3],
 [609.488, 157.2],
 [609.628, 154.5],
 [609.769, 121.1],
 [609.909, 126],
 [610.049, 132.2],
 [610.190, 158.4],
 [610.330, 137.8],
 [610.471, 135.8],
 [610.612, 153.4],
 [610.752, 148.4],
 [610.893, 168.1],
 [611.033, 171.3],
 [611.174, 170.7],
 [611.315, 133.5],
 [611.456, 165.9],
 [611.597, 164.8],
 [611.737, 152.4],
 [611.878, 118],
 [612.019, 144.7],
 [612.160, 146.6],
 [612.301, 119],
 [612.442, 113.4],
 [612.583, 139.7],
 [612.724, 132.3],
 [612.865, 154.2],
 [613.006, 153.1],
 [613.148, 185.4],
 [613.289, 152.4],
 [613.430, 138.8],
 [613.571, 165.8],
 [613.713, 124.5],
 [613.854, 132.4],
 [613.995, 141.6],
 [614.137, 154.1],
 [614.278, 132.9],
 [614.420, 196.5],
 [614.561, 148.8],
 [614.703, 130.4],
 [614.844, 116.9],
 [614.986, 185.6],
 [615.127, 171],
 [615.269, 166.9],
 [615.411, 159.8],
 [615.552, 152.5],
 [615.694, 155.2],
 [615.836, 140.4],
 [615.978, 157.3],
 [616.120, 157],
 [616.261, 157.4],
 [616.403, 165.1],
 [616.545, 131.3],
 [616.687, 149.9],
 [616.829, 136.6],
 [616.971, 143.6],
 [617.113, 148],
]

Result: 0.18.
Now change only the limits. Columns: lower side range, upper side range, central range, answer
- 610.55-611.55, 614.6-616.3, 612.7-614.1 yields 0.07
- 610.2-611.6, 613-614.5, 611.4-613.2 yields 0.10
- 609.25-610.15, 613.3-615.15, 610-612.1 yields -0.17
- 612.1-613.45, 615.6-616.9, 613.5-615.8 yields -0.08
